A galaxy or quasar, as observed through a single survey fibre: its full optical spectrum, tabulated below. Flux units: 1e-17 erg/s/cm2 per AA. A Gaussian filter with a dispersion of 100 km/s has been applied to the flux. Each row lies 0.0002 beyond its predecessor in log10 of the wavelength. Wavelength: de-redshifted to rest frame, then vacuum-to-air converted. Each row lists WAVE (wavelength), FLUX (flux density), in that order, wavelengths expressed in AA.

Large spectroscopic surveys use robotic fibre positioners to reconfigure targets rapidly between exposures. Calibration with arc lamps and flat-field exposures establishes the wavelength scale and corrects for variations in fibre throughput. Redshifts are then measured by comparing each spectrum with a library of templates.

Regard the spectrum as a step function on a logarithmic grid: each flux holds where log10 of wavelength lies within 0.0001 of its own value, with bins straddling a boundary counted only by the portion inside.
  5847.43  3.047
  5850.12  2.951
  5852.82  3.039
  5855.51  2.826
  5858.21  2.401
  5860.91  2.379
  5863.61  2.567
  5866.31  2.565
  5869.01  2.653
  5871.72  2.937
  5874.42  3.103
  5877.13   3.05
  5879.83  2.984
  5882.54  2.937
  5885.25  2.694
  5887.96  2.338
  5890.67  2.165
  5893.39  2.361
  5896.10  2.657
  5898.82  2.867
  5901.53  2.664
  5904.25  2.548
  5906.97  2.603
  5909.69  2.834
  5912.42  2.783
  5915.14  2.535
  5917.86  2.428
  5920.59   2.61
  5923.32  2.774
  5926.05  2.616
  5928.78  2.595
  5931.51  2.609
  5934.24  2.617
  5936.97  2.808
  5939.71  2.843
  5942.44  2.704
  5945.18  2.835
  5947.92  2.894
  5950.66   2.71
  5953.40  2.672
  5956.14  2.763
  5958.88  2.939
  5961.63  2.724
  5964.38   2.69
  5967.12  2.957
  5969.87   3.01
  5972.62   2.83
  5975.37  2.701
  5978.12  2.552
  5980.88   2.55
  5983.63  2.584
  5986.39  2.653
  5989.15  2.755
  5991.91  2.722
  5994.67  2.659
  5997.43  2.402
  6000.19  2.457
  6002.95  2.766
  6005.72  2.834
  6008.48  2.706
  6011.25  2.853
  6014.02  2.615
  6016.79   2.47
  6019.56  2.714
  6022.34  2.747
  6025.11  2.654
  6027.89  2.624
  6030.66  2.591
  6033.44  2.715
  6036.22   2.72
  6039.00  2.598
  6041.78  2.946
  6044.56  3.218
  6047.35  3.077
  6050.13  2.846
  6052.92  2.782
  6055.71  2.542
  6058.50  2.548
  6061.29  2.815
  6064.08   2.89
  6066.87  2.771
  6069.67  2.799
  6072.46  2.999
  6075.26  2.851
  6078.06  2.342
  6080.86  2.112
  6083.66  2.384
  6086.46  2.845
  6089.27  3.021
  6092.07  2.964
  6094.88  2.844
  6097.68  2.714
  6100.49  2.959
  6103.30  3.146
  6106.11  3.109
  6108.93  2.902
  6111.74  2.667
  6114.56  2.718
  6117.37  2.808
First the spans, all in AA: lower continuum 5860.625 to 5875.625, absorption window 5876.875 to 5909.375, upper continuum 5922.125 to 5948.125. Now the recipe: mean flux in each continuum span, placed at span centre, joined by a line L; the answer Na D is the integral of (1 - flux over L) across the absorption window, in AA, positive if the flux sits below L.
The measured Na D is 0.9 AA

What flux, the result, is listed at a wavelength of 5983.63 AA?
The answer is 2.584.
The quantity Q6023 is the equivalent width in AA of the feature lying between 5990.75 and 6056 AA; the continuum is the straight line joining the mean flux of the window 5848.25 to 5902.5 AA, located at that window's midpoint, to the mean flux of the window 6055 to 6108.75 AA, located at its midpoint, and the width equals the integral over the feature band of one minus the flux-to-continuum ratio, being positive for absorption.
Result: 0.9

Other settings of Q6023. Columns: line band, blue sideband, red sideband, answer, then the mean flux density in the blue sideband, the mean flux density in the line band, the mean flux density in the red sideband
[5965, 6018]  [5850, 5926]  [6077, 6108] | 0.77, 2.68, 2.69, 2.77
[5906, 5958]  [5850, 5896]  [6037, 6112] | 0.53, 2.69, 2.7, 2.8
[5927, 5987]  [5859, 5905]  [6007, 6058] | -0.68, 2.67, 2.74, 2.74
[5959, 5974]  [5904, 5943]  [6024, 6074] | -0.80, 2.66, 2.85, 2.79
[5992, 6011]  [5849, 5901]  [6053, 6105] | 0.57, 2.71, 2.66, 2.76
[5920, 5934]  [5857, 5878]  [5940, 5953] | 0.62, 2.7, 2.64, 2.78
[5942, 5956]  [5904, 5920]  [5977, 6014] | -0.69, 2.63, 2.77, 2.65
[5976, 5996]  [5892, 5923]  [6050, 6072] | 0.39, 2.63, 2.64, 2.75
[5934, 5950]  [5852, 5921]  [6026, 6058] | -0.48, 2.67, 2.79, 2.78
